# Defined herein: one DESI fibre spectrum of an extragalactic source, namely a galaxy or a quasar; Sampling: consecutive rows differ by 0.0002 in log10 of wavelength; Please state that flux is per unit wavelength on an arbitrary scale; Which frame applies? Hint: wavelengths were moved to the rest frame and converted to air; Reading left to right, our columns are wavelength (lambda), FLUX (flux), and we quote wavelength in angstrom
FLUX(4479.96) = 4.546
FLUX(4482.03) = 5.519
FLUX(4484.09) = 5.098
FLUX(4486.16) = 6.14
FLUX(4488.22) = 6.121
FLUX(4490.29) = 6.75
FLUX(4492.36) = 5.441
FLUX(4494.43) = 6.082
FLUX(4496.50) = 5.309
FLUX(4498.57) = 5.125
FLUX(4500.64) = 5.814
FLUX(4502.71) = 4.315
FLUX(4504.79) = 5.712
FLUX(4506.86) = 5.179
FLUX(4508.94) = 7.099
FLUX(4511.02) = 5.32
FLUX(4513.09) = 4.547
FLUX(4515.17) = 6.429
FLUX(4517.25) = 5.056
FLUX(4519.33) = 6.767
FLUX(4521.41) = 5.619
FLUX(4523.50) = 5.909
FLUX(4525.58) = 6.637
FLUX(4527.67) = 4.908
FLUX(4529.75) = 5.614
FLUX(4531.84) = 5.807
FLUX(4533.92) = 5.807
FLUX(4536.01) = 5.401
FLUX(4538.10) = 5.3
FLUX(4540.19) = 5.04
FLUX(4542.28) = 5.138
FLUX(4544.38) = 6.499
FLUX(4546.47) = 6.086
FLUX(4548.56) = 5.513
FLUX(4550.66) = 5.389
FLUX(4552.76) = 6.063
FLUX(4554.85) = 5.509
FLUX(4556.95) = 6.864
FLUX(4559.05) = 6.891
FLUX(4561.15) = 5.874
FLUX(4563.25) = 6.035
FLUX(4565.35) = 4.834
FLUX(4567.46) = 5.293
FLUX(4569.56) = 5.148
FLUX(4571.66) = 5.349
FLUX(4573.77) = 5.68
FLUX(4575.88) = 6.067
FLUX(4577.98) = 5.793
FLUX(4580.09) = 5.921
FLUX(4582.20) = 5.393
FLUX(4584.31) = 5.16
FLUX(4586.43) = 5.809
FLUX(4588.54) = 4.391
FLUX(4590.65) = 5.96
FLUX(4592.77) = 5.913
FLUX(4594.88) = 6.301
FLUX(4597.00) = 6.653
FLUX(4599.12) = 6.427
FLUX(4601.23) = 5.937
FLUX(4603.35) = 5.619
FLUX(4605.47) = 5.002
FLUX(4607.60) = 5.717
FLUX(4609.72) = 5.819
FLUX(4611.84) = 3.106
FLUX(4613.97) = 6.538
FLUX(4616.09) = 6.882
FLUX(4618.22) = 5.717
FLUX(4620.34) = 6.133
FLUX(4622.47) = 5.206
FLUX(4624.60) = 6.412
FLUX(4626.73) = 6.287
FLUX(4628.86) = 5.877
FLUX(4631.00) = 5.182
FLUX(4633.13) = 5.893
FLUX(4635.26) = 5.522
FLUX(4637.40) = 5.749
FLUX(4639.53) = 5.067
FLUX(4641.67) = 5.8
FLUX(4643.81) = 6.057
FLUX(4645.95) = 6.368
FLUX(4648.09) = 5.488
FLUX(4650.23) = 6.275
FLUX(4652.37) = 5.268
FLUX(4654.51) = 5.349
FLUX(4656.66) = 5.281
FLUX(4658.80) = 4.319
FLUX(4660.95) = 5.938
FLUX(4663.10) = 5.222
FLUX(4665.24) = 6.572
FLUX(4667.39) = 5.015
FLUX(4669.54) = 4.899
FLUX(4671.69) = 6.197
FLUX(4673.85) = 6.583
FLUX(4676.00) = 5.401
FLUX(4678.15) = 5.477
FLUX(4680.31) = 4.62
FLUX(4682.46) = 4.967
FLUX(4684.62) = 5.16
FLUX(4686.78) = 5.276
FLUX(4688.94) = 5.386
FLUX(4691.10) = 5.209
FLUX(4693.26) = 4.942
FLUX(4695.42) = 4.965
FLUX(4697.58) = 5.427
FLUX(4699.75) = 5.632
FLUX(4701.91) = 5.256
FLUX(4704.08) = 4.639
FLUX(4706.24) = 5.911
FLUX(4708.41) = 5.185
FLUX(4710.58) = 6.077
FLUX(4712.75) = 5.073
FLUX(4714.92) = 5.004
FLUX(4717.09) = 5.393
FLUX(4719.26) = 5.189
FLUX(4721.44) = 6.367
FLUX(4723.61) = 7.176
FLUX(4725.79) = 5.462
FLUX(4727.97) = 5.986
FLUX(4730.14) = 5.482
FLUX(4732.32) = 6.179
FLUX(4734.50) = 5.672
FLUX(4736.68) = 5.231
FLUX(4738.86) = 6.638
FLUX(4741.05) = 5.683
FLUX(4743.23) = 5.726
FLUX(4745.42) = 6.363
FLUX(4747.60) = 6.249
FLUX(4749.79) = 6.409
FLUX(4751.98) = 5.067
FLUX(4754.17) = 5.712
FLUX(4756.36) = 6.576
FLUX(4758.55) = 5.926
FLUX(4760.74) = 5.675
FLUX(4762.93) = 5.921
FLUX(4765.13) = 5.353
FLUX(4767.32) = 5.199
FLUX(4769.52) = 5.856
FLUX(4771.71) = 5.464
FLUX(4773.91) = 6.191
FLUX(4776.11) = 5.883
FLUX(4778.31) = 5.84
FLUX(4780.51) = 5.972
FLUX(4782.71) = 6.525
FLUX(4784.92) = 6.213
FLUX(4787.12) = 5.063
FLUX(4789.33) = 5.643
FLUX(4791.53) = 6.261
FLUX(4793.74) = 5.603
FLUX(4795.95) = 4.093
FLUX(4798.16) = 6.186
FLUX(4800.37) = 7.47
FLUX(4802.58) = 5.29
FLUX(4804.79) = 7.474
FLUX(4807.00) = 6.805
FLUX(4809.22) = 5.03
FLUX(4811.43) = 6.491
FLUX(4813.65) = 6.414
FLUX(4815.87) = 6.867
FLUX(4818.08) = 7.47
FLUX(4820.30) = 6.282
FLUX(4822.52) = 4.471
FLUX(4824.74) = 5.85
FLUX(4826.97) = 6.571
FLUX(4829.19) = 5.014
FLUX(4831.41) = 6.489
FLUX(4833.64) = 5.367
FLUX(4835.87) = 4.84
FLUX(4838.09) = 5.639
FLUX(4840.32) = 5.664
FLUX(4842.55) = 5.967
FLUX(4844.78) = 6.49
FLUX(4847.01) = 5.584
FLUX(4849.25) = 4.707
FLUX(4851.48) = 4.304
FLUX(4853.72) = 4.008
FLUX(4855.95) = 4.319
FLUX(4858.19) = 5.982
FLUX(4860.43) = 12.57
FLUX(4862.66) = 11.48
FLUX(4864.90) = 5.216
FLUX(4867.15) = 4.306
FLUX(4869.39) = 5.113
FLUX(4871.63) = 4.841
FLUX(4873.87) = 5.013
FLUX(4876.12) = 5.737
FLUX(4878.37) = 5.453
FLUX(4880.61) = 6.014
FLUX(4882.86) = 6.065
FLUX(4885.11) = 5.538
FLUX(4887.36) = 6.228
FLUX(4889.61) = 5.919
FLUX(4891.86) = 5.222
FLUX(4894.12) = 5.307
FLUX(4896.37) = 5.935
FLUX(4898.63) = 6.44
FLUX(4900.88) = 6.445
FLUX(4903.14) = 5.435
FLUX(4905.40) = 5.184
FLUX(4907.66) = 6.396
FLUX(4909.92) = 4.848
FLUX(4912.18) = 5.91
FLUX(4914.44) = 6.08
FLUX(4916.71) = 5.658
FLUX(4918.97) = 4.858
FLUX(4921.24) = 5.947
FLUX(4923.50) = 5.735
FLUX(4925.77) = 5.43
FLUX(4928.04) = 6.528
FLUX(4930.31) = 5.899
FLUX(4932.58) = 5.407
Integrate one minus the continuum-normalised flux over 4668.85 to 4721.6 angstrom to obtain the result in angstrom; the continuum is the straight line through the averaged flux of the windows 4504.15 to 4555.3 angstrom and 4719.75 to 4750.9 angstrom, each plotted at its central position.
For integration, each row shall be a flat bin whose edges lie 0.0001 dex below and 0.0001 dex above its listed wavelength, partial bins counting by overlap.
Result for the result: 5.4 angstrom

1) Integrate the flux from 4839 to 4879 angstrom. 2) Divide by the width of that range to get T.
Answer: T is 5.93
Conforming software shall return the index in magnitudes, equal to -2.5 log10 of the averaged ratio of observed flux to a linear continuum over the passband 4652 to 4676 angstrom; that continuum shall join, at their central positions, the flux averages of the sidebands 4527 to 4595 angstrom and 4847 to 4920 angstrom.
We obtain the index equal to 0.04 mag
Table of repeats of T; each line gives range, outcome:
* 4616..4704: 5.54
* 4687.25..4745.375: 5.58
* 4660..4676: 5.75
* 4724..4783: 5.87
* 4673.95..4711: 5.29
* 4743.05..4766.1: 5.92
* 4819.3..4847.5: 5.71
